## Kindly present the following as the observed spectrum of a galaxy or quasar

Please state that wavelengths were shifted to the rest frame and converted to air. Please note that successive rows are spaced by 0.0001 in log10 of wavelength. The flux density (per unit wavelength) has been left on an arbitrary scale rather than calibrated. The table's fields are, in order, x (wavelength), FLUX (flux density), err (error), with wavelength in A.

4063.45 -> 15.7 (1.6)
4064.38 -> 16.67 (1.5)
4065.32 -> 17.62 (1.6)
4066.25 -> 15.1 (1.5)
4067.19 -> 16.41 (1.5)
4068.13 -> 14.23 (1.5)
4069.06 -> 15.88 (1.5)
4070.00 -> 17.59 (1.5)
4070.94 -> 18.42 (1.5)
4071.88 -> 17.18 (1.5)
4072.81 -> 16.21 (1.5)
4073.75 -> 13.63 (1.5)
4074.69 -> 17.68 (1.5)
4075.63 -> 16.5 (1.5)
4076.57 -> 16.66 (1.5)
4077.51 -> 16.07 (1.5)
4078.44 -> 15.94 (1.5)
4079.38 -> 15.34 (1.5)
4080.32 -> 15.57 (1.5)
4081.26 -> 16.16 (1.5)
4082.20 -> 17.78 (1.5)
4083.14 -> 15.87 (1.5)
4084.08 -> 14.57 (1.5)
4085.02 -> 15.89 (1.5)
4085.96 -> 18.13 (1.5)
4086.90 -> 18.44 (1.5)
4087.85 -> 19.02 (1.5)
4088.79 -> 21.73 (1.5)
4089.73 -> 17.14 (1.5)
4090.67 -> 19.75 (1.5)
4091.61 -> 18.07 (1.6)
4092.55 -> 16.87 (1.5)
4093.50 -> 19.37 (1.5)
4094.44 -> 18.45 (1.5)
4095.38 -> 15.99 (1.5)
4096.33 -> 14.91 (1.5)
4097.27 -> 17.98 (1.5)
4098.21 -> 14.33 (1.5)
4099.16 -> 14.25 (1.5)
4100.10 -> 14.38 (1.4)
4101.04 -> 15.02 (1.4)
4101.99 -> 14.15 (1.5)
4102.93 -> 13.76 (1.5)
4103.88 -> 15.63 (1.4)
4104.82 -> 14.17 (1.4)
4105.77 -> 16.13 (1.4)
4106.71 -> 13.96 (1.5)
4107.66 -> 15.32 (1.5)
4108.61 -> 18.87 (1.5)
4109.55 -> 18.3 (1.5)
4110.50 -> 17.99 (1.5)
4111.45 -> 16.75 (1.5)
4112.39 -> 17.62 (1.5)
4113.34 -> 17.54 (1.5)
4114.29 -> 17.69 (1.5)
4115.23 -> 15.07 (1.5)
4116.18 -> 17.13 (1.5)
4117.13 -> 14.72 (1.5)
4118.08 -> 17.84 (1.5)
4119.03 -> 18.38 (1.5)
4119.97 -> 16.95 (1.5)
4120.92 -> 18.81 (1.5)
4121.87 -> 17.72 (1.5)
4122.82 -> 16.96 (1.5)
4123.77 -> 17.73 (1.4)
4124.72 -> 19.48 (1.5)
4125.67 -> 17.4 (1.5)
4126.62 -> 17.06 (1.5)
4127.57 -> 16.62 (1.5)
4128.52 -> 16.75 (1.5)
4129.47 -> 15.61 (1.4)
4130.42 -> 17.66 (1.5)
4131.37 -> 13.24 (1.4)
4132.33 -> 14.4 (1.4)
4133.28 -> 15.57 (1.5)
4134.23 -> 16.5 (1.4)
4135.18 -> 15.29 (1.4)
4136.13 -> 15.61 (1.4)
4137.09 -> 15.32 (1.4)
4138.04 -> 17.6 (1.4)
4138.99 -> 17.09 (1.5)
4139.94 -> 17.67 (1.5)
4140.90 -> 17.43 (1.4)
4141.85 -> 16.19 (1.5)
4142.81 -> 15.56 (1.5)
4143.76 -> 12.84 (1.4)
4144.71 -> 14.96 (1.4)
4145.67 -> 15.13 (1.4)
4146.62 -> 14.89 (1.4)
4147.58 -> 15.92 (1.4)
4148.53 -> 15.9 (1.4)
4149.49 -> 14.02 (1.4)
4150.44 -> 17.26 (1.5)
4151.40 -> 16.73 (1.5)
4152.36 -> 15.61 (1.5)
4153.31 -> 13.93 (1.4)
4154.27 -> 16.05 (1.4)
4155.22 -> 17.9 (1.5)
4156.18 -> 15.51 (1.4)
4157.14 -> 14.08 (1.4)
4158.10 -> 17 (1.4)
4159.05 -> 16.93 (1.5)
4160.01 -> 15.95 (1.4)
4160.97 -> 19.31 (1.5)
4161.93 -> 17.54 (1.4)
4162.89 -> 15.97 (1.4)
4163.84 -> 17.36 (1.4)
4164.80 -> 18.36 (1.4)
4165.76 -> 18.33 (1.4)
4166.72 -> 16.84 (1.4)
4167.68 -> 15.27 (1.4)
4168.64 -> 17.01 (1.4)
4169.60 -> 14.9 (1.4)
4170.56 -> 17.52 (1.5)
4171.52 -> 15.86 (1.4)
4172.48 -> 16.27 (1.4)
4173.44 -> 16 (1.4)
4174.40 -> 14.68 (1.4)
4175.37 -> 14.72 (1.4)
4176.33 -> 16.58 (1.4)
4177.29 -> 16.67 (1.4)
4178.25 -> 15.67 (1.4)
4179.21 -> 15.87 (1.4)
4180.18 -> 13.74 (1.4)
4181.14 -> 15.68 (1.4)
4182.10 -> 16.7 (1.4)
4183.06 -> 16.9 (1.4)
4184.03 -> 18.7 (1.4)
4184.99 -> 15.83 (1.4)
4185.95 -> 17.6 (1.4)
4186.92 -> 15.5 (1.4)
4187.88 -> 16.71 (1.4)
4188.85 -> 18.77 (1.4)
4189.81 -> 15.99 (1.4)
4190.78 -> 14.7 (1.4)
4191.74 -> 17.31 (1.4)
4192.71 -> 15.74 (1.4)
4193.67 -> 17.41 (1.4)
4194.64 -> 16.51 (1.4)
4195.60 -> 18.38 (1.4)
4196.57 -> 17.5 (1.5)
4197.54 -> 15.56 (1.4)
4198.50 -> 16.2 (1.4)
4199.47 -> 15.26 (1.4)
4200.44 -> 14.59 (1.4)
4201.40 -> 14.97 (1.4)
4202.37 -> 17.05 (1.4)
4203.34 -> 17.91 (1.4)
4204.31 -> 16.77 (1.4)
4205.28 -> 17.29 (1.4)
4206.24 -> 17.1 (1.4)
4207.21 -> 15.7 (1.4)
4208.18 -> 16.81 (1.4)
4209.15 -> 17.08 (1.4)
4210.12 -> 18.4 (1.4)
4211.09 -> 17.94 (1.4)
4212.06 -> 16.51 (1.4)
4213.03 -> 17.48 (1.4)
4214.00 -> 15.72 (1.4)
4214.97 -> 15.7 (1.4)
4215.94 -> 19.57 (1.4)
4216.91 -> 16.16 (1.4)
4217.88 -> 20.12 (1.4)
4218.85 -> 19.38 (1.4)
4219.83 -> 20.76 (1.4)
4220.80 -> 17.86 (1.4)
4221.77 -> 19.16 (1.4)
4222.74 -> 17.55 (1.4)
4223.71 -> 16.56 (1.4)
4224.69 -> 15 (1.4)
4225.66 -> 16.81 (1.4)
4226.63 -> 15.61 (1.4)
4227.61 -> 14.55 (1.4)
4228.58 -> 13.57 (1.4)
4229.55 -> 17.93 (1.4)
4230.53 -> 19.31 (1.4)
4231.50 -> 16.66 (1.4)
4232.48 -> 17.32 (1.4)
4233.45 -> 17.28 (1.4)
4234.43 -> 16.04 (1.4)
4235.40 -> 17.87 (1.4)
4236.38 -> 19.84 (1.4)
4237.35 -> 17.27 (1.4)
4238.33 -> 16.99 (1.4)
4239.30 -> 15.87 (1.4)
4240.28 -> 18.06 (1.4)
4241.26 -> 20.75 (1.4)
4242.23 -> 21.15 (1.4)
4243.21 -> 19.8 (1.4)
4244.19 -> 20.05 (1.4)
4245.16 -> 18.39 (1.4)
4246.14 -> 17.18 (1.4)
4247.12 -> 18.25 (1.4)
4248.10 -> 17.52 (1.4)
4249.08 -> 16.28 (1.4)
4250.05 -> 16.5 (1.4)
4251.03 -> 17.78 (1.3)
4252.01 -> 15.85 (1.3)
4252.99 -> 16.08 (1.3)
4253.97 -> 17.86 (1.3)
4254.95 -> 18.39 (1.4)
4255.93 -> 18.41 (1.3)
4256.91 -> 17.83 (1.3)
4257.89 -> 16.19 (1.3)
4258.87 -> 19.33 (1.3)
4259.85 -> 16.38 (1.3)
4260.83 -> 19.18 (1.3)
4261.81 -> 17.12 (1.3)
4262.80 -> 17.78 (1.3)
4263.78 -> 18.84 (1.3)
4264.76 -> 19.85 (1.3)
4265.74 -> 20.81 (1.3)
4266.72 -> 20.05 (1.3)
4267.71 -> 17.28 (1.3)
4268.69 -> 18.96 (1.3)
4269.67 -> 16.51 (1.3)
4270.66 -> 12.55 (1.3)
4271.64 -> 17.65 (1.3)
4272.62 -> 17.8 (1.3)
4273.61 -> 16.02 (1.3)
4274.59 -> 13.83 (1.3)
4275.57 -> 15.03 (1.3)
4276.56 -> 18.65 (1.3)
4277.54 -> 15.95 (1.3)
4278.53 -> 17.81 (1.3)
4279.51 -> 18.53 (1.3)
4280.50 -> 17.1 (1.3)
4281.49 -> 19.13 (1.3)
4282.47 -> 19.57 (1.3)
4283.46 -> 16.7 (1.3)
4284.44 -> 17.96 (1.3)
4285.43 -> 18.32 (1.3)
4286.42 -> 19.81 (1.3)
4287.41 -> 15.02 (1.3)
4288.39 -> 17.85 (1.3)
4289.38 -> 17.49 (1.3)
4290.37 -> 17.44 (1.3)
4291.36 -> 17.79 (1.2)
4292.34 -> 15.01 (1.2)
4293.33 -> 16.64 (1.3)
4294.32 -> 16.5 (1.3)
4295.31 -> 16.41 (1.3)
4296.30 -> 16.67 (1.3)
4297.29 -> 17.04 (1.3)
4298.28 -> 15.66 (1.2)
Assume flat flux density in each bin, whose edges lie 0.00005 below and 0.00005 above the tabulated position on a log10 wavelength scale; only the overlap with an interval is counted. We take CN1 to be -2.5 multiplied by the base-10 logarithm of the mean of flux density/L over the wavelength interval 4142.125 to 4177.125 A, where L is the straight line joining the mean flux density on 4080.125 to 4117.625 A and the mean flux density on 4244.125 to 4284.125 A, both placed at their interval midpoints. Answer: 0.058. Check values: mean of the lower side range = 16.6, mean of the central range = 16.1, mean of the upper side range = 17.6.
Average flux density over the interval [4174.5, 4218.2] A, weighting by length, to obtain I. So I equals 16.6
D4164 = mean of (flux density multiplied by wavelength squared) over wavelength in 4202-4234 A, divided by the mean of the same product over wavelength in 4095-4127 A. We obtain 1.1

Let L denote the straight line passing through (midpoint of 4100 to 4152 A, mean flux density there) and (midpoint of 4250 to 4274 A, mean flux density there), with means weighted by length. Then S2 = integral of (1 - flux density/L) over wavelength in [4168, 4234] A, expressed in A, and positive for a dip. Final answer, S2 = 1.3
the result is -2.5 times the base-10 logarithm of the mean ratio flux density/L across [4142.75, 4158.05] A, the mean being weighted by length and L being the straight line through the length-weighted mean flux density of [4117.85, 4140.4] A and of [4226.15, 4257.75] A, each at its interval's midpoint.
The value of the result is 0.10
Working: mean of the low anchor 16.8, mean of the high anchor 17.6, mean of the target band 15.4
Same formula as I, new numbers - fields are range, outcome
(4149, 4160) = 15.9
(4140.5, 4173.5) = 16.2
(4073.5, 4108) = 16.4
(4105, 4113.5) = 16.8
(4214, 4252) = 17.6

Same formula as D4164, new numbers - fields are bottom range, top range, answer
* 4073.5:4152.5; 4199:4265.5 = 1.13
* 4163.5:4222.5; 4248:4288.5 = 1.08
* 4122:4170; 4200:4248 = 1.11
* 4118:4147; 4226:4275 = 1.13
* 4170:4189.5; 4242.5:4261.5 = 1.13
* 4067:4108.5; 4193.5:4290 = 1.15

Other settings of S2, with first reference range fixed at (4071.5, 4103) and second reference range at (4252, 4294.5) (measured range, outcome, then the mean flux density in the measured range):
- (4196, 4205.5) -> 0.5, 16.3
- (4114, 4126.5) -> -0.5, 17.4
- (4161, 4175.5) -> 0.4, 16.6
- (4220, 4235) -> 0.4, 16.8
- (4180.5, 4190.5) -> 0.2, 16.7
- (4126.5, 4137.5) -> 0.7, 15.8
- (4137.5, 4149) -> 0.6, 15.9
